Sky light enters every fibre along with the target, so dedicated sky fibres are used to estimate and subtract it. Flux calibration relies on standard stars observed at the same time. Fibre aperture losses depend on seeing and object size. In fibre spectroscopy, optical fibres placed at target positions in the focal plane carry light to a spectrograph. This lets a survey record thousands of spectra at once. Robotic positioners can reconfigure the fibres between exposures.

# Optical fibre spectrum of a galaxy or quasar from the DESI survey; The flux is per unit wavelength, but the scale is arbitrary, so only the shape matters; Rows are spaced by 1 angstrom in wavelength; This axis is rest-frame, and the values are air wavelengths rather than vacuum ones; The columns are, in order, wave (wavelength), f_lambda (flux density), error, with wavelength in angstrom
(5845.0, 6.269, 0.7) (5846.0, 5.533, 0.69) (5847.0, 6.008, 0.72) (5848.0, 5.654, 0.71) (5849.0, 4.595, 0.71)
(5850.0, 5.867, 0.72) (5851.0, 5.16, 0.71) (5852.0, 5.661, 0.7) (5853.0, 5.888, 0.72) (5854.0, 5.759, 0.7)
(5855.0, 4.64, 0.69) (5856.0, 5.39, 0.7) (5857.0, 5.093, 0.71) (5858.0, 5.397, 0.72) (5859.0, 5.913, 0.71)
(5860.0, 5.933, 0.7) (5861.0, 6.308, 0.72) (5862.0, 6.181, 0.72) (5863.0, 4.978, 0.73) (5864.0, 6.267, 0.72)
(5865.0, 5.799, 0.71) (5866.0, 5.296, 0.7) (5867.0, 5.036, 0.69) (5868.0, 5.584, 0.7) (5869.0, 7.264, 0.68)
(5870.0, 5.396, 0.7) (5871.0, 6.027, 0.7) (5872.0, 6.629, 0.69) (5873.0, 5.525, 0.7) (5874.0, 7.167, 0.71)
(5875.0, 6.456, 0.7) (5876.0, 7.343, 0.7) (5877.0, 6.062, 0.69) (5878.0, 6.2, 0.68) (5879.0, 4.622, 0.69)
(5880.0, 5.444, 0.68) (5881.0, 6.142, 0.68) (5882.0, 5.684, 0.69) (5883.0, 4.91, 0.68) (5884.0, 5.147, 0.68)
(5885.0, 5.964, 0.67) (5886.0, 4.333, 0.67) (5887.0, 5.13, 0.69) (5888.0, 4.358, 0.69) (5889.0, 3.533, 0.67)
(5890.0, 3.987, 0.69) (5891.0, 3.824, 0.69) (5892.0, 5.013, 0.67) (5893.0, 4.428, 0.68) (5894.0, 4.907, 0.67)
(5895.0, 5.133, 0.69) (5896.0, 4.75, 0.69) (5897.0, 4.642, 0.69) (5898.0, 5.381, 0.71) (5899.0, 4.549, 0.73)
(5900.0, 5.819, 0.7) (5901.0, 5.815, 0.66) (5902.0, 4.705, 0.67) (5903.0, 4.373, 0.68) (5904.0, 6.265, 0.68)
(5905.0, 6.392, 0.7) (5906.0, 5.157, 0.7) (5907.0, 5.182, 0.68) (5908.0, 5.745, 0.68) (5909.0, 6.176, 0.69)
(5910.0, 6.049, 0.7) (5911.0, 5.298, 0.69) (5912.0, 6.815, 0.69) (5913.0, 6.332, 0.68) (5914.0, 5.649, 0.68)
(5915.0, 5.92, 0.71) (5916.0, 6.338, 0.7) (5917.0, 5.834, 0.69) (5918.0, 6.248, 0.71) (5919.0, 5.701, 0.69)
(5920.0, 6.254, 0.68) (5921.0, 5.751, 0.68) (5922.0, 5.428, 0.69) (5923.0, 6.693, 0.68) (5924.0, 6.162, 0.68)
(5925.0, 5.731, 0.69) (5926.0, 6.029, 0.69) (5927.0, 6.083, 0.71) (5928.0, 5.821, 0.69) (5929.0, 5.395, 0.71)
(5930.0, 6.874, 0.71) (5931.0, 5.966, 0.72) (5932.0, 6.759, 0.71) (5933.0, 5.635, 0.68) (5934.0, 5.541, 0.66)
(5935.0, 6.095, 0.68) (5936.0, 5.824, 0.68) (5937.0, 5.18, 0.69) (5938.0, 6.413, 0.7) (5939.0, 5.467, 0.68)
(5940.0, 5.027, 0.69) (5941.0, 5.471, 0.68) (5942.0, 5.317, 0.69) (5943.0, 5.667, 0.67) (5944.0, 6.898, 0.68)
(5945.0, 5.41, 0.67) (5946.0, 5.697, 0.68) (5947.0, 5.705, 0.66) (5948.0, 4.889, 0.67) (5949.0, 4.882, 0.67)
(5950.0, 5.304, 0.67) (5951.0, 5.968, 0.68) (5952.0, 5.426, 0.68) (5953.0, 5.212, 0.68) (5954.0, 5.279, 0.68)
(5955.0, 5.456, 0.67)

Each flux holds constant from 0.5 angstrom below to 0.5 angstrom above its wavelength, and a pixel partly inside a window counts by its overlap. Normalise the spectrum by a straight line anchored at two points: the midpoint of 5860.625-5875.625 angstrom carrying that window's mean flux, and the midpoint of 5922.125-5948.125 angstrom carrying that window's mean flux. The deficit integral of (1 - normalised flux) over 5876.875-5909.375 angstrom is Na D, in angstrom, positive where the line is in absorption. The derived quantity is 4.4 angstrom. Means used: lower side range 6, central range 5.13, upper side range 5.84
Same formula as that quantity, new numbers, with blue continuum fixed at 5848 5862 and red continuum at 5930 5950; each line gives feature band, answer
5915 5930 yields -0.9 angstrom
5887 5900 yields 2.3 angstrom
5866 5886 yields -1.1 angstrom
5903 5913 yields -0.4 angstrom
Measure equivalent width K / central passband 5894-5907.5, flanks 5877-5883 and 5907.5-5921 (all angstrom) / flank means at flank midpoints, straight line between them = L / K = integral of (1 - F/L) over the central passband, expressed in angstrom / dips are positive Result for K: 1.4 angstrom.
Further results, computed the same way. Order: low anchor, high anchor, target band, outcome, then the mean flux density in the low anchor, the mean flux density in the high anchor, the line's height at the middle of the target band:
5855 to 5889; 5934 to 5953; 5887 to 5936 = 0.62 angstrom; 5.68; 5.58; 5.62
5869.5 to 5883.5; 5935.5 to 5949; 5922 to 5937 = -0.88 angstrom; 5.97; 5.59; 5.66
